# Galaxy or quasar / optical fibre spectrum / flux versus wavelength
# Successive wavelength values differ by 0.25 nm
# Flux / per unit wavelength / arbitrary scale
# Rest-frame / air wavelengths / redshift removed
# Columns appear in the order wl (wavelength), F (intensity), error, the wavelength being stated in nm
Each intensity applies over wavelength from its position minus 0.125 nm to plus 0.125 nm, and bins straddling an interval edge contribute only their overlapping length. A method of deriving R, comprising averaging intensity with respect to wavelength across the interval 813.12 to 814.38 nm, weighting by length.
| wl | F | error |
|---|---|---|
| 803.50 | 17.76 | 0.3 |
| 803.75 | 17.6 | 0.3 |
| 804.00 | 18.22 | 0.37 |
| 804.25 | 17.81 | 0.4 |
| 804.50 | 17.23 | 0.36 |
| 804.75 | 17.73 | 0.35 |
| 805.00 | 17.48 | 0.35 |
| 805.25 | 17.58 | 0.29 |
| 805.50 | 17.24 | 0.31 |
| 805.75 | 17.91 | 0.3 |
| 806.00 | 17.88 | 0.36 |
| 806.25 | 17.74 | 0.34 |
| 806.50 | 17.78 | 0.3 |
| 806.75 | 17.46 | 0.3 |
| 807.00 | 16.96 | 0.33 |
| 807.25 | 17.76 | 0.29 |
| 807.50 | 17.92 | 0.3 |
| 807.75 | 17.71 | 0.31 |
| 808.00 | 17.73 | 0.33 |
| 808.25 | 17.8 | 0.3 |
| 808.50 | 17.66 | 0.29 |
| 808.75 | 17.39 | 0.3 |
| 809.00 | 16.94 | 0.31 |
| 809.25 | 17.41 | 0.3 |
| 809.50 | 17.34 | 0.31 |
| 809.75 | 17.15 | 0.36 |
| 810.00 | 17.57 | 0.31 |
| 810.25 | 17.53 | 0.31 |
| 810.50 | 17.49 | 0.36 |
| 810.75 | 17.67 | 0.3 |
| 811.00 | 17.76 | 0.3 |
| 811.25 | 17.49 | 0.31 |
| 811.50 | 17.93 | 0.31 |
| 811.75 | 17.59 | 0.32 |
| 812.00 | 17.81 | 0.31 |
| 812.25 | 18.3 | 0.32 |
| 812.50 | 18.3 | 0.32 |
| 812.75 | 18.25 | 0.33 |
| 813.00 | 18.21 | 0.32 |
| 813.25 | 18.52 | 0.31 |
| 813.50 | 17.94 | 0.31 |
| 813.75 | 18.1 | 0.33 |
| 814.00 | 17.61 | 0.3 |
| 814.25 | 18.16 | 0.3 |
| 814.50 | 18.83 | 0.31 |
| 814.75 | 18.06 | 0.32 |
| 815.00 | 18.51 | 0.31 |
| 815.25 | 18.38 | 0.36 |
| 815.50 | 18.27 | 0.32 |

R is 18.1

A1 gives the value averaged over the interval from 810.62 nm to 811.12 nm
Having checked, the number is 17.7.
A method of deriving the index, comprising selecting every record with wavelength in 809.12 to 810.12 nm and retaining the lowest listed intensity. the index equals 17.15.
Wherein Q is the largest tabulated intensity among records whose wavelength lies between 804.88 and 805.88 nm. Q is 17.91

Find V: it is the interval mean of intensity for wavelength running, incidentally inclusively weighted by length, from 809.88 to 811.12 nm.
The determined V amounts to 17.6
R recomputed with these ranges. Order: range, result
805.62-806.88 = 17.7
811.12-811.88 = 17.7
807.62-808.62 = 17.7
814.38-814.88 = 18.4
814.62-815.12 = 18.3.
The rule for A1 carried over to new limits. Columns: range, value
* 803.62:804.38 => 17.9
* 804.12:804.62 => 17.5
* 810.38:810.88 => 17.6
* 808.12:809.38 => 17.4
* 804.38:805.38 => 17.5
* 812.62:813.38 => 18.3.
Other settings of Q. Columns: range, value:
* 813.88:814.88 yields 18.83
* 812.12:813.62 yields 18.52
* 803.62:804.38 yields 18.22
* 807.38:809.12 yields 17.92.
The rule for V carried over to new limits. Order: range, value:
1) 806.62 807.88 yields 17.6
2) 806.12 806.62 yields 17.8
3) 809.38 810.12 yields 17.4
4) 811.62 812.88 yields 18.1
